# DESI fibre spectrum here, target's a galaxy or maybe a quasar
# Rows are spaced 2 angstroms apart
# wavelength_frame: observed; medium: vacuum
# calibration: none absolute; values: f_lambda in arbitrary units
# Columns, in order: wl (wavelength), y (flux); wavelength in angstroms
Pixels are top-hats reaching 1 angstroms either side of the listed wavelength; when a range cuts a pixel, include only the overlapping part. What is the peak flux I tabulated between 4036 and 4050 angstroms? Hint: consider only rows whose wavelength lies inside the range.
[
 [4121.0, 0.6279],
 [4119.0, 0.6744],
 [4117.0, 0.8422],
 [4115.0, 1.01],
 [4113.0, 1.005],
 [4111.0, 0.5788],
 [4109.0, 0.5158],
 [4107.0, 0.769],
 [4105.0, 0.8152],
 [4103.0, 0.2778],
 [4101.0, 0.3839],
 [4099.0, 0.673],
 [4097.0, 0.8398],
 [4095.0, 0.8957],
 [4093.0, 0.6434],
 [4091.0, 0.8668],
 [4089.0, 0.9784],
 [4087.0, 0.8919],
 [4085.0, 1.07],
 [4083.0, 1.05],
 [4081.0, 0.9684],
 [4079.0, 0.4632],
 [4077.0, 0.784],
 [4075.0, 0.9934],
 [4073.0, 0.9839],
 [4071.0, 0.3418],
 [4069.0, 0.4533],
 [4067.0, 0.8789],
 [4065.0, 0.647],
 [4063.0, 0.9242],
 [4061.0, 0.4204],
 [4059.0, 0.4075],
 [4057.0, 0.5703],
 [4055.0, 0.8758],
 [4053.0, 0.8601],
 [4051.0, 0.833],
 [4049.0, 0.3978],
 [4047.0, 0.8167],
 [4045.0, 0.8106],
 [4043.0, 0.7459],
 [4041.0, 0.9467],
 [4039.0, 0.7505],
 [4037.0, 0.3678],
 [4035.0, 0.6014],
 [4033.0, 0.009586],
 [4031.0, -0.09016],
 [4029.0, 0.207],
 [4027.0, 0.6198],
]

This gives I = 0.9467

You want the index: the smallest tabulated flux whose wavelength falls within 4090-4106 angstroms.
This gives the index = 0.2778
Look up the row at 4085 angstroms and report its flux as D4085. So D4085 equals 1.07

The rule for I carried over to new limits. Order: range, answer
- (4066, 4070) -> 0.8789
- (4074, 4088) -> 1.07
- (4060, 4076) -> 0.9934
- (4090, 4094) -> 0.8668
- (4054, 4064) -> 0.9242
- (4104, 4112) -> 0.8152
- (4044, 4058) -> 0.8758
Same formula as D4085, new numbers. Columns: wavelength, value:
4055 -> 0.8758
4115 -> 1.01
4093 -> 0.6434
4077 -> 0.784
